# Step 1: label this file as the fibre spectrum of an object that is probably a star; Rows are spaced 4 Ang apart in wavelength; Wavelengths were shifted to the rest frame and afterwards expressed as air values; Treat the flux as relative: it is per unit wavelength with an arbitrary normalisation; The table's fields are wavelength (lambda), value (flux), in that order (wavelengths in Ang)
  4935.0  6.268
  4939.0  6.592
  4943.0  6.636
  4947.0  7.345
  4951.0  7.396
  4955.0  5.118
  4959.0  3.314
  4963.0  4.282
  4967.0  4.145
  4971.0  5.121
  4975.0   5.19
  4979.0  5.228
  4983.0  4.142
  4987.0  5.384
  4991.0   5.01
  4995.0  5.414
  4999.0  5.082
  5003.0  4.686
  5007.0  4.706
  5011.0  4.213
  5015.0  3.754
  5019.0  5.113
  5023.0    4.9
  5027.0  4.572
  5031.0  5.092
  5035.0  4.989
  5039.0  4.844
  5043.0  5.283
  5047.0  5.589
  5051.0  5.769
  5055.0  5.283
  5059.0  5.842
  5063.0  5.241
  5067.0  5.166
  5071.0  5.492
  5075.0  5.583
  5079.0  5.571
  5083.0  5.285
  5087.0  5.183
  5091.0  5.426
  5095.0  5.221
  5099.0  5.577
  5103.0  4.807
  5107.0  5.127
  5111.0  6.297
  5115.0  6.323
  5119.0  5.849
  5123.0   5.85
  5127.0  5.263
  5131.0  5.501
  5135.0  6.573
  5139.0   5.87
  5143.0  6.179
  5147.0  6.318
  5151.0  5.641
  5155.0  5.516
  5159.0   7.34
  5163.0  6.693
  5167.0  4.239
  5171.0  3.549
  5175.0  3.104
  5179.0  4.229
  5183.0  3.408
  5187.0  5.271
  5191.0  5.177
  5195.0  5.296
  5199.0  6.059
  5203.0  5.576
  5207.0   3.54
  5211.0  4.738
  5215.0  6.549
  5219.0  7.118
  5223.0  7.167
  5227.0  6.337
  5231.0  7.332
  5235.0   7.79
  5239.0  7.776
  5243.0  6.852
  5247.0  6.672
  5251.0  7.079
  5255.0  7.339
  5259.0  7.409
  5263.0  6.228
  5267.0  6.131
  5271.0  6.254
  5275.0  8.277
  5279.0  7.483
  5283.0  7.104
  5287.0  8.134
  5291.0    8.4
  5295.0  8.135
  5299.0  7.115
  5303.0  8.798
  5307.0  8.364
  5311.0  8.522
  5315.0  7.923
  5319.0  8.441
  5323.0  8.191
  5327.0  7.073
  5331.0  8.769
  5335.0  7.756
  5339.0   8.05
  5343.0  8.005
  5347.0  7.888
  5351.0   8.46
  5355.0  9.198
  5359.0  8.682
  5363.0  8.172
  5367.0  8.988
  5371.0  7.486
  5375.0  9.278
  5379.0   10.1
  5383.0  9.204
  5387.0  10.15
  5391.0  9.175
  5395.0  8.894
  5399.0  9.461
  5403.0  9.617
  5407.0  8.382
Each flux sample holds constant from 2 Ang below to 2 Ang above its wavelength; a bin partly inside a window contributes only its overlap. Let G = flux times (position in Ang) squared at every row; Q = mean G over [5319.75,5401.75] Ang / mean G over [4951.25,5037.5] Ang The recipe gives 2.08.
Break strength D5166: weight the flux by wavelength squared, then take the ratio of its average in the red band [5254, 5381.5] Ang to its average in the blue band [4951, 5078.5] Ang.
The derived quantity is 1.80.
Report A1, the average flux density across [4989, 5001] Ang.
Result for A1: 5.17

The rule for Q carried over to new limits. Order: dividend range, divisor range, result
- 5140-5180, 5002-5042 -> 1.19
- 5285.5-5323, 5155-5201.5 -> 1.73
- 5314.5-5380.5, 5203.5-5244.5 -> 1.35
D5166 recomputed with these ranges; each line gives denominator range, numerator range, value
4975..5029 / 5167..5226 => 1.14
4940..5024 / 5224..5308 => 1.62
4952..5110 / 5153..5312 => 1.38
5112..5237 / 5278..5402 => 1.59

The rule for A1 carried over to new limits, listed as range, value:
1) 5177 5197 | 4.68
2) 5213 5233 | 6.9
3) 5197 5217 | 5.29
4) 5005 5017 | 4.22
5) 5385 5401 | 9.42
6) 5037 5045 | 5.06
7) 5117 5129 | 5.65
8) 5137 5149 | 6.12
